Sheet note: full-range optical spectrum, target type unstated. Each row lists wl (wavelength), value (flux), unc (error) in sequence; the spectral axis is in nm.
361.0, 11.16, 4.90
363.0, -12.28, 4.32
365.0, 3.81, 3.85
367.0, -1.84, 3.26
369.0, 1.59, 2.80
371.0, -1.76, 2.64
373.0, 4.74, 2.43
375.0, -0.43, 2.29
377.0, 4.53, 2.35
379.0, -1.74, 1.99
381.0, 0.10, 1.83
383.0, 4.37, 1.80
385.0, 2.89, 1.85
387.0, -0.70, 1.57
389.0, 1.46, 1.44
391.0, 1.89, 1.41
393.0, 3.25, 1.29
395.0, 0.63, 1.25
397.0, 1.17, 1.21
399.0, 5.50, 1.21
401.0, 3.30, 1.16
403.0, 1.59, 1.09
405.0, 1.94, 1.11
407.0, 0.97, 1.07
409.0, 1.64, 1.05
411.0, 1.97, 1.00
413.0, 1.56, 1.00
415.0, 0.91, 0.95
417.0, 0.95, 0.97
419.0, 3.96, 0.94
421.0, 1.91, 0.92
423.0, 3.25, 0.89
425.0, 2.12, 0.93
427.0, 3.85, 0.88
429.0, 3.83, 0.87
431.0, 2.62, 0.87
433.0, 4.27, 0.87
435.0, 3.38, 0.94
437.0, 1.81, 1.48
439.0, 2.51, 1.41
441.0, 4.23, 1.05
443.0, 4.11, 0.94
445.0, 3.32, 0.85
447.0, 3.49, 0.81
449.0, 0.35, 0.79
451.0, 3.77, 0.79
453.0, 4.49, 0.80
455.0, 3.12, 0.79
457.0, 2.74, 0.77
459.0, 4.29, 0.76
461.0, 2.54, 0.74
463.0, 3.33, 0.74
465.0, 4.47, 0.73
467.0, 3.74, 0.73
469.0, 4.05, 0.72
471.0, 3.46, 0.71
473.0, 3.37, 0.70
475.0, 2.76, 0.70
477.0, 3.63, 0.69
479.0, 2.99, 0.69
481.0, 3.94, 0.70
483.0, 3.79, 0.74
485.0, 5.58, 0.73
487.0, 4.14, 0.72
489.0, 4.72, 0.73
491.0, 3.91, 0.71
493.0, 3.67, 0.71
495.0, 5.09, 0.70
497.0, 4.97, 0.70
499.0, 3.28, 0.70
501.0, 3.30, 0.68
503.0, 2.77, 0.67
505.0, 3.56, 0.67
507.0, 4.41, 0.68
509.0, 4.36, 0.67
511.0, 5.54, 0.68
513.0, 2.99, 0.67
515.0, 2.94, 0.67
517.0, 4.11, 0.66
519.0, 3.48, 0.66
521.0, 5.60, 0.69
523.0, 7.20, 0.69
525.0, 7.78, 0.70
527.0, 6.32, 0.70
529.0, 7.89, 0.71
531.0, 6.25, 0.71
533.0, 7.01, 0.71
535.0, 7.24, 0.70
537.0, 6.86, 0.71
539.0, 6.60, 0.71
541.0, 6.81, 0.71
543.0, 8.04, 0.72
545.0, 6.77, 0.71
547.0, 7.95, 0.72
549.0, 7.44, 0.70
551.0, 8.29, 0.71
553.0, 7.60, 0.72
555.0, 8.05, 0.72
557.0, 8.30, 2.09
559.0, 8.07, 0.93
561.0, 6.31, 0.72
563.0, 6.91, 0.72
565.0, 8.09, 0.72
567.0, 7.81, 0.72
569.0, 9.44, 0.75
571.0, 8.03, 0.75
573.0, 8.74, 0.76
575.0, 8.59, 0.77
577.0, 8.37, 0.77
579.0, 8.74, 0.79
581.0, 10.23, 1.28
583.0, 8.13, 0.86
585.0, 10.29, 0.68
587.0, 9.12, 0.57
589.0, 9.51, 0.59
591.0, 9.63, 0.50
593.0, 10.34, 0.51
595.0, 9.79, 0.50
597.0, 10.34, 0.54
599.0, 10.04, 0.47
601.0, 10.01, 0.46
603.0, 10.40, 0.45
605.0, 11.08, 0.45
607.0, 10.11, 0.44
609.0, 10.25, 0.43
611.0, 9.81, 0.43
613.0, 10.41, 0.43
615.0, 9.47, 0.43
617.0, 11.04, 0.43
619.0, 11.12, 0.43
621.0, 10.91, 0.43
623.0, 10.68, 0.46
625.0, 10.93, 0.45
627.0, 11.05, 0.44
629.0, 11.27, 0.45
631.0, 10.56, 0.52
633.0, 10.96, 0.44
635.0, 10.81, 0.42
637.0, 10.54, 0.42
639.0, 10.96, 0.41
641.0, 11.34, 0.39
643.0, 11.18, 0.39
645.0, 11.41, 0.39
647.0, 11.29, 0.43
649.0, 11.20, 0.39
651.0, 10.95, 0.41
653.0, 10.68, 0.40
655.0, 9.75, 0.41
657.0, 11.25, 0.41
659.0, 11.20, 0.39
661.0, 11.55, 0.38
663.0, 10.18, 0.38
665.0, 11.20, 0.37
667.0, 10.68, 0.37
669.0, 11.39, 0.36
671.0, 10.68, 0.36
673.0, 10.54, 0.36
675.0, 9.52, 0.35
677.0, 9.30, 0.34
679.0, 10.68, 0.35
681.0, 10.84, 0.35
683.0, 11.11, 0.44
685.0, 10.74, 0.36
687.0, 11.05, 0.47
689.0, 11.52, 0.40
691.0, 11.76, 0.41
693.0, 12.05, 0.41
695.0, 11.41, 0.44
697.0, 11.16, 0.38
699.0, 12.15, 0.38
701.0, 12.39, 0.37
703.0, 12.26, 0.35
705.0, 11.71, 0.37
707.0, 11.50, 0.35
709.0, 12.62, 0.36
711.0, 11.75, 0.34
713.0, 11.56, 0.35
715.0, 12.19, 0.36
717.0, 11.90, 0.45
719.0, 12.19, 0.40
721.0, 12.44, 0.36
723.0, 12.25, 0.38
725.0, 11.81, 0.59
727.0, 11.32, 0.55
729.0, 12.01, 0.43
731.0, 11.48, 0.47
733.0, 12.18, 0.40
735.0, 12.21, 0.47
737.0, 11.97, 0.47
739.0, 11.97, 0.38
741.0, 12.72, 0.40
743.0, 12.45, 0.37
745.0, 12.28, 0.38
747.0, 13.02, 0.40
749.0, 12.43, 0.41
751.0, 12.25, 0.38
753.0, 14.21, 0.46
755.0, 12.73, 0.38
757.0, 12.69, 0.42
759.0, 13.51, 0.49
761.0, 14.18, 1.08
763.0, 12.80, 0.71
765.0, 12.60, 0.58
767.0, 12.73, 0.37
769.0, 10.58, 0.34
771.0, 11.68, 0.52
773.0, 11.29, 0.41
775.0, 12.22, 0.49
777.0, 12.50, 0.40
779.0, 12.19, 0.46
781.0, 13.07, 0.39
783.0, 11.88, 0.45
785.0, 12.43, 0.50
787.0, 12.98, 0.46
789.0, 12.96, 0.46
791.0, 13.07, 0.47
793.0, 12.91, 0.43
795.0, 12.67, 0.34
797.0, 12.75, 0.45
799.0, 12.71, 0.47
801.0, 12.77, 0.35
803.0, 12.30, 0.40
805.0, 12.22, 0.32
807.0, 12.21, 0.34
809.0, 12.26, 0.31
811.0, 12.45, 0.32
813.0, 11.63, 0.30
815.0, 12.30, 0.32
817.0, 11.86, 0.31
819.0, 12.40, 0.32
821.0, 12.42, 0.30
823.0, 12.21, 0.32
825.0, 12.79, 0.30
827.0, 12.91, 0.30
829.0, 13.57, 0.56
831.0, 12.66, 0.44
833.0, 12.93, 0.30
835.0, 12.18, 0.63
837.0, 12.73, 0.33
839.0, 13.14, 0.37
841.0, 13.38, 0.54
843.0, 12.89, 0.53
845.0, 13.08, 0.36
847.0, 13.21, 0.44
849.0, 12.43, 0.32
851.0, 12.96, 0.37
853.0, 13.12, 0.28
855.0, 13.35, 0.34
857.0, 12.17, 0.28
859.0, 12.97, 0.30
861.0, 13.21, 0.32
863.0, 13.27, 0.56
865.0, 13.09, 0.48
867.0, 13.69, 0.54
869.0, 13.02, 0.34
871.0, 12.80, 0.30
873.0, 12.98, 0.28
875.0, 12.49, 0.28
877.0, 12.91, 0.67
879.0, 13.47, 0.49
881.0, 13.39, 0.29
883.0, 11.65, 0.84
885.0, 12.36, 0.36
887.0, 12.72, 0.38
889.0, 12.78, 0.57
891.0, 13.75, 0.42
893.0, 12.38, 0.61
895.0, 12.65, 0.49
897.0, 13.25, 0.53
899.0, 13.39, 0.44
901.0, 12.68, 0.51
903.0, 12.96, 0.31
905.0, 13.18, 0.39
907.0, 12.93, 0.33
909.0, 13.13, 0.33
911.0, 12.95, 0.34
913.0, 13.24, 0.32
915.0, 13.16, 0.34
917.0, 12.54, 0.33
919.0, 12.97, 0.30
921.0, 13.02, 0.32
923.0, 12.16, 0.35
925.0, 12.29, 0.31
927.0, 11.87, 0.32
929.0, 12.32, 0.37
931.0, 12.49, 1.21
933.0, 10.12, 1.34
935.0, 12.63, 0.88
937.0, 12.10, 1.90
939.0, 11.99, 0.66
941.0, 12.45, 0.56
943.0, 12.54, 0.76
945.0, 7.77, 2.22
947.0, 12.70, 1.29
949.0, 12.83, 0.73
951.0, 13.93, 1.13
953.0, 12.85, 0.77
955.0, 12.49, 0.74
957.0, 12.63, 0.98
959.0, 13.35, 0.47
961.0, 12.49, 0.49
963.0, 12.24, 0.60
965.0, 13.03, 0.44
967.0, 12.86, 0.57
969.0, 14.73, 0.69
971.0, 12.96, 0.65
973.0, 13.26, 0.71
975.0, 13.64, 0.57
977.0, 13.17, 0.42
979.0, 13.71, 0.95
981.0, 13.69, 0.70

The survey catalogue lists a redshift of 0.31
